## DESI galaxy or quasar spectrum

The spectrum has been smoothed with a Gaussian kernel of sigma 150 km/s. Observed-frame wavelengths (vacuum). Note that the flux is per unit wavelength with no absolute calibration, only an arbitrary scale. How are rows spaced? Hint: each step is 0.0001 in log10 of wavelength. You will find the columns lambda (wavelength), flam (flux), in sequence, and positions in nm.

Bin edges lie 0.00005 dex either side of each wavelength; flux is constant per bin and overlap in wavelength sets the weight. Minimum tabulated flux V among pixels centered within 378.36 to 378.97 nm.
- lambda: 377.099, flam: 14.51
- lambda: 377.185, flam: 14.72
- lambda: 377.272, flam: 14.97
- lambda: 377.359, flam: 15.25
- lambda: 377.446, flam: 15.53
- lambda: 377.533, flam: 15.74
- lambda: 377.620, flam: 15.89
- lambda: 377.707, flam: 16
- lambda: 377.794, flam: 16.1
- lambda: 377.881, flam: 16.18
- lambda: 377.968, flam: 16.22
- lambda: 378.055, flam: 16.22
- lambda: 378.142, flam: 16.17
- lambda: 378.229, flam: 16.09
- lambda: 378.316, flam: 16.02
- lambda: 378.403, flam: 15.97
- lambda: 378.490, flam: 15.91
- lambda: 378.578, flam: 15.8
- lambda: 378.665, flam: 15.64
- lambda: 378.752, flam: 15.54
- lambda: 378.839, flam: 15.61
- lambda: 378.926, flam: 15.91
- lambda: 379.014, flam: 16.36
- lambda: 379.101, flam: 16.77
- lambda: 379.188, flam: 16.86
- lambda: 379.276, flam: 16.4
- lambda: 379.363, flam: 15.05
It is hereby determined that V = 15.54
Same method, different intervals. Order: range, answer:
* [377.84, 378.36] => 16.02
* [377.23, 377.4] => 14.97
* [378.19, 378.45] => 15.97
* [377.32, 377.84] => 15.25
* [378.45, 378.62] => 15.8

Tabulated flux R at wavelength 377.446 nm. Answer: 15.53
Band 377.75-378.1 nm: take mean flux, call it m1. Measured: 16.2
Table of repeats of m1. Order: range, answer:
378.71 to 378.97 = 15.7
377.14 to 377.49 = 15.1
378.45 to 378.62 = 15.8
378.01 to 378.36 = 16.1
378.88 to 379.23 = 16.5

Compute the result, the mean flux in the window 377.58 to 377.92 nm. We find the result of 16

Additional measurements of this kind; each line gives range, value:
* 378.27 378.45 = 16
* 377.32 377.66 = 15.6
